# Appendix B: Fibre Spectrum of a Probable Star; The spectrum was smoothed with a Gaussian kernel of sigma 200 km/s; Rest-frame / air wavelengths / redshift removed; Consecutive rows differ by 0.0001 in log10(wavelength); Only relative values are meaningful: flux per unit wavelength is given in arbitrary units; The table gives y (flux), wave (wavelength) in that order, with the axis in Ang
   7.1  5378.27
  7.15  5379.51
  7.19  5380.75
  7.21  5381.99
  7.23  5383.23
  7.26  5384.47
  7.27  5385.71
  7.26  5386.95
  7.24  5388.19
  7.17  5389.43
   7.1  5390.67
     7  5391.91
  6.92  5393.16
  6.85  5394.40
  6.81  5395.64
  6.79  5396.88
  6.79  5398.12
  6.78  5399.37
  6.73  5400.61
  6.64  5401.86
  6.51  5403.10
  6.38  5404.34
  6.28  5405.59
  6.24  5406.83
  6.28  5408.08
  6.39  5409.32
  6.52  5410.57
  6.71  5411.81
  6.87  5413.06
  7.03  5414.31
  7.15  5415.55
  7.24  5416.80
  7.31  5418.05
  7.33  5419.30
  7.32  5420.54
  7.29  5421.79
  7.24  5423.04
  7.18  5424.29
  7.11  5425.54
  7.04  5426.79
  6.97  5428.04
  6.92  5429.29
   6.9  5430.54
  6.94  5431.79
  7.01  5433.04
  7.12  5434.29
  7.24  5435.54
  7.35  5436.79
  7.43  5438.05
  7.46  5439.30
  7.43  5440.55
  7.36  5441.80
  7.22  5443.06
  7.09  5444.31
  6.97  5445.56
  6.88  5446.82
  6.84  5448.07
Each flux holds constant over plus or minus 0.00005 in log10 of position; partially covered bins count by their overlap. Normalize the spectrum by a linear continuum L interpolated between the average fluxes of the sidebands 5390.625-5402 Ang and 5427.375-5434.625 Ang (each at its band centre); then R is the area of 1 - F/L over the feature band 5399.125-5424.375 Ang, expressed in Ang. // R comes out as 0.3 Ang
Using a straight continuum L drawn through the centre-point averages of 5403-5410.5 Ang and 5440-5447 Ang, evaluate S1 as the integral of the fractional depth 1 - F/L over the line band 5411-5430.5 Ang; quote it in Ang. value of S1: -1.3 Ang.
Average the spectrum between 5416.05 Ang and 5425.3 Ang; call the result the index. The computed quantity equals 7.26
